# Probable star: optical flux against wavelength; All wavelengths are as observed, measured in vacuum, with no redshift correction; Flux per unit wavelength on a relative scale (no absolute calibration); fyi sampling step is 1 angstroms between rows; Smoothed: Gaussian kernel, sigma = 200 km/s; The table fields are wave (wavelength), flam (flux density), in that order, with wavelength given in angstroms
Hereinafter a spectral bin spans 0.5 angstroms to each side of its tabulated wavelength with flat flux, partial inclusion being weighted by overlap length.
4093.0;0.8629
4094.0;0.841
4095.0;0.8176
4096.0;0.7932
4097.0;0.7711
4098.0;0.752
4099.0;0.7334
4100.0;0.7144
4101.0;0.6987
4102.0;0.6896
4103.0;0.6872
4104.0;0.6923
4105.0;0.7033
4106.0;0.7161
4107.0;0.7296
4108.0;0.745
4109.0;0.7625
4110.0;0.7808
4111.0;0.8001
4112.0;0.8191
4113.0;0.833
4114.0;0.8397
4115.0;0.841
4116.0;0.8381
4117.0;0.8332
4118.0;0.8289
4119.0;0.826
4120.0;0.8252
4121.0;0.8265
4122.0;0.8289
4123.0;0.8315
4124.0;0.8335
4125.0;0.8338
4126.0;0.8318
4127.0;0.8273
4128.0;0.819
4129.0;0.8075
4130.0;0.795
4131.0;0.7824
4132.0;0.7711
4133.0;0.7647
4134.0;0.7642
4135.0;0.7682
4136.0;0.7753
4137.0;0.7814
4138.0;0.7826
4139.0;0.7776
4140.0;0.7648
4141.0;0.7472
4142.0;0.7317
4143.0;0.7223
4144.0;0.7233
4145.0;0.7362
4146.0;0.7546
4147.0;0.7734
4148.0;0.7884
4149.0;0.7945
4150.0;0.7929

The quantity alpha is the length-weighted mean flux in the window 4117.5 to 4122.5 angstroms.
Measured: 0.827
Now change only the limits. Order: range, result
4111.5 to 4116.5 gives 0.834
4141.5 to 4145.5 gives 0.728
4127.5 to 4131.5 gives 0.801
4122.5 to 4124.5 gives 0.833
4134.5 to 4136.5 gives 0.772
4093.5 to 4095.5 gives 0.829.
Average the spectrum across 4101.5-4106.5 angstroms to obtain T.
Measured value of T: 0.698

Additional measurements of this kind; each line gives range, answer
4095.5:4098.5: 0.772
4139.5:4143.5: 0.742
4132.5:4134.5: 0.764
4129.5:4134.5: 0.775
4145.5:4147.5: 0.764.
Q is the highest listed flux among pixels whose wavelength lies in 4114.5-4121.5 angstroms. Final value 0.841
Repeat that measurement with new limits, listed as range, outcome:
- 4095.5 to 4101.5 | 0.7932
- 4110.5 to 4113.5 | 0.833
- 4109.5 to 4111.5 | 0.8001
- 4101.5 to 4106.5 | 0.7161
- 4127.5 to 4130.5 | 0.819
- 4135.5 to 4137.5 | 0.7814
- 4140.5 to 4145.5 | 0.7472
